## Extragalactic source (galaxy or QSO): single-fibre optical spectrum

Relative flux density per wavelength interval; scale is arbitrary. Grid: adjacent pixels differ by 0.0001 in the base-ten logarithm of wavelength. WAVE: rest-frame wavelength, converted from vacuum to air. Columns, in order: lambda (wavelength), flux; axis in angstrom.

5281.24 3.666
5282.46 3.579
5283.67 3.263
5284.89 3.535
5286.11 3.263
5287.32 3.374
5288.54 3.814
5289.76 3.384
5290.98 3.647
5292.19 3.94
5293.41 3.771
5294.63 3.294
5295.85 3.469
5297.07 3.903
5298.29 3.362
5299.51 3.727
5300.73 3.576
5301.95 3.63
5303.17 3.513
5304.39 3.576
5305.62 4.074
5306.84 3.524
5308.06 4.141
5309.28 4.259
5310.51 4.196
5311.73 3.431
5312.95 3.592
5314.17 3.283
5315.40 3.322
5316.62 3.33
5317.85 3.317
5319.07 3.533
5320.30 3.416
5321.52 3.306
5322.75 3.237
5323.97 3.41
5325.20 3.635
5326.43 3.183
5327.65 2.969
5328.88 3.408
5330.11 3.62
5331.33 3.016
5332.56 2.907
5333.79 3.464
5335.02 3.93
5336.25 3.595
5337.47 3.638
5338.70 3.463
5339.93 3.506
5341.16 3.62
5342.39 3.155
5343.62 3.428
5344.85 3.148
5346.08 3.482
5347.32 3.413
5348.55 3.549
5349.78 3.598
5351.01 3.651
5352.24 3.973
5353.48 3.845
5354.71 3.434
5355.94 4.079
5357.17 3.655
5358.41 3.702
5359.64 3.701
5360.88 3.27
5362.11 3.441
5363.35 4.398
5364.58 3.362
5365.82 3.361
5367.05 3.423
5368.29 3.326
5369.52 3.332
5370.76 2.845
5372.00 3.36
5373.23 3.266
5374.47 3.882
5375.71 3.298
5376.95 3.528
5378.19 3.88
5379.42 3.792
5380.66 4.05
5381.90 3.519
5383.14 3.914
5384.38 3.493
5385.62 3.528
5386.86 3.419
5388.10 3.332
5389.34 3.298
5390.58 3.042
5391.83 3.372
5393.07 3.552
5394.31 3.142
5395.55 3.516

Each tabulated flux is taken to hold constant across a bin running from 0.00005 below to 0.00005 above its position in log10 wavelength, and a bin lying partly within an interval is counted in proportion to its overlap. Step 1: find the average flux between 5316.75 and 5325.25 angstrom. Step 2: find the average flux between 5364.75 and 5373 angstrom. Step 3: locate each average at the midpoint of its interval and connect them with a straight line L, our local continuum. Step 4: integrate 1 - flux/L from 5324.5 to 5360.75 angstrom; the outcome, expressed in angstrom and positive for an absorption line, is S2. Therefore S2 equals -1.8 angstrom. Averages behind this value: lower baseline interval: 3.39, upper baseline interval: 3.28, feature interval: 3.51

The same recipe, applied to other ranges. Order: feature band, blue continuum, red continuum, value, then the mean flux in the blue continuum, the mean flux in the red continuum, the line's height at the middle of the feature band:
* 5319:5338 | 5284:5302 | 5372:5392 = 0.9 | 3.57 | 3.54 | 3.56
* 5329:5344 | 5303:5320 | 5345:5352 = 0.5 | 3.65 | 3.54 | 3.57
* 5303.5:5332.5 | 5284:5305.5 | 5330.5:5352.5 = 0.2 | 3.58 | 3.47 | 3.53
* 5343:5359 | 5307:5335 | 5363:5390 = -0.5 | 3.46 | 3.52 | 3.49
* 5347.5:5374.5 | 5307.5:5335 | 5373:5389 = 0.0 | 3.46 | 3.61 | 3.56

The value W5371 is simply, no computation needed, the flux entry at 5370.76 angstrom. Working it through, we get 2.845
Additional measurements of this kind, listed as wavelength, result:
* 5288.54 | 3.814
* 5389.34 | 3.298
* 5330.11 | 3.62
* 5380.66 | 4.05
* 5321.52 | 3.306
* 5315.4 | 3.322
